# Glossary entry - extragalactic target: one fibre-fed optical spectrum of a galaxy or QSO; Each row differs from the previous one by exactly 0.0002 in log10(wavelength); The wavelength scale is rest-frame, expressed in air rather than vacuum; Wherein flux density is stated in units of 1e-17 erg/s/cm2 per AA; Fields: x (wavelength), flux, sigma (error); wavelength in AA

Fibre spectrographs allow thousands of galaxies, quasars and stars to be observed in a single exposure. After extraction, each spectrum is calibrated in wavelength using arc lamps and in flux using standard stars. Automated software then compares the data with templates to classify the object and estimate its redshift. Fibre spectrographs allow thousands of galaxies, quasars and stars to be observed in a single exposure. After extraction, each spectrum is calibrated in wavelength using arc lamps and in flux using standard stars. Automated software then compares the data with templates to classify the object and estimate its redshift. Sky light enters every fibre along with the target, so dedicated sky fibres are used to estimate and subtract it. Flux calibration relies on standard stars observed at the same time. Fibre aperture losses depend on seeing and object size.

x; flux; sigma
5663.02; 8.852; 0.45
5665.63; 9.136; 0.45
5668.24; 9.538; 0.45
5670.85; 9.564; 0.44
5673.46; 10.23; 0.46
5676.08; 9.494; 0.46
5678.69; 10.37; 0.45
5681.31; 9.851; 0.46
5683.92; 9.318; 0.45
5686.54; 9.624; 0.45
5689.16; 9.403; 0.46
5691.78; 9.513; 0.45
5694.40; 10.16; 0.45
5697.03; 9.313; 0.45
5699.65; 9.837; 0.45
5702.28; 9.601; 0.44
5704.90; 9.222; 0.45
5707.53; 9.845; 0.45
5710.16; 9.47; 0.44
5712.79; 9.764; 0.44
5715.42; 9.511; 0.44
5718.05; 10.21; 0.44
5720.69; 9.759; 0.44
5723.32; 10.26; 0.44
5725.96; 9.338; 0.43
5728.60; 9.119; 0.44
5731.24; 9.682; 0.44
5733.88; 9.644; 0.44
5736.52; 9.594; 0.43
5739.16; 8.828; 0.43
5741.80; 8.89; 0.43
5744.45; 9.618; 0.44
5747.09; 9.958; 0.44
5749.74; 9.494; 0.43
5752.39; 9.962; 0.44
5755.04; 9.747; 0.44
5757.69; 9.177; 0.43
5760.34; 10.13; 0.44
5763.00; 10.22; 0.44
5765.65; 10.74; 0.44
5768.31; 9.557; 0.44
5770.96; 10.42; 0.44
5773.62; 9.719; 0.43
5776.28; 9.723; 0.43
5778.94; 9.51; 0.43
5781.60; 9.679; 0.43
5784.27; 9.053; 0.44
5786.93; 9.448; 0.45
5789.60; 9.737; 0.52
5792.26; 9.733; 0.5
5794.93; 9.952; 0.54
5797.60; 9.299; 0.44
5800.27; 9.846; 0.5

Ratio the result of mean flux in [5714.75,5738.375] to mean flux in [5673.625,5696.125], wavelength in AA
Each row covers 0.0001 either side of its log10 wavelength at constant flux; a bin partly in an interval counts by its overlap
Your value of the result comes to 0.99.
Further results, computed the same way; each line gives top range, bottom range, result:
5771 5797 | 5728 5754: 1.02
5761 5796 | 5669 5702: 1.01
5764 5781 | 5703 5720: 1.03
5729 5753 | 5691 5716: 0.99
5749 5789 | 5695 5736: 1.01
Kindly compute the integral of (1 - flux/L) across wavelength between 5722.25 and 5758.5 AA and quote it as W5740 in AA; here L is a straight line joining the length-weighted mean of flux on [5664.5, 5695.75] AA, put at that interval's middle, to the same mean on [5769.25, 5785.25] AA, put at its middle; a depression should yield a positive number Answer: 0.6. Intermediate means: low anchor 9.68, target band 9.52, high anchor 9.69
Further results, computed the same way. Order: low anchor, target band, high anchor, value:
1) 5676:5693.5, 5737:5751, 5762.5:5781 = 0.7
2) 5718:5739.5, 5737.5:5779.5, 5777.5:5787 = -1.0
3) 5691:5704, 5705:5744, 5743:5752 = 0.5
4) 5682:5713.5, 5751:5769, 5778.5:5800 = -0.7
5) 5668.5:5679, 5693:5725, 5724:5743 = -0.7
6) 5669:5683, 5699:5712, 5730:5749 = 0.1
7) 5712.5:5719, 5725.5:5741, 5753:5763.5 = 0.7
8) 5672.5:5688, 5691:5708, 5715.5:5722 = 0.4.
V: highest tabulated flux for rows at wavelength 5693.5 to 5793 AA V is 10.74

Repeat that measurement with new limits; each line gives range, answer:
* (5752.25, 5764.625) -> 10.22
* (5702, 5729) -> 10.26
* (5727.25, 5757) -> 9.962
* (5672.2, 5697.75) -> 10.37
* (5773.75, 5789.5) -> 9.723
